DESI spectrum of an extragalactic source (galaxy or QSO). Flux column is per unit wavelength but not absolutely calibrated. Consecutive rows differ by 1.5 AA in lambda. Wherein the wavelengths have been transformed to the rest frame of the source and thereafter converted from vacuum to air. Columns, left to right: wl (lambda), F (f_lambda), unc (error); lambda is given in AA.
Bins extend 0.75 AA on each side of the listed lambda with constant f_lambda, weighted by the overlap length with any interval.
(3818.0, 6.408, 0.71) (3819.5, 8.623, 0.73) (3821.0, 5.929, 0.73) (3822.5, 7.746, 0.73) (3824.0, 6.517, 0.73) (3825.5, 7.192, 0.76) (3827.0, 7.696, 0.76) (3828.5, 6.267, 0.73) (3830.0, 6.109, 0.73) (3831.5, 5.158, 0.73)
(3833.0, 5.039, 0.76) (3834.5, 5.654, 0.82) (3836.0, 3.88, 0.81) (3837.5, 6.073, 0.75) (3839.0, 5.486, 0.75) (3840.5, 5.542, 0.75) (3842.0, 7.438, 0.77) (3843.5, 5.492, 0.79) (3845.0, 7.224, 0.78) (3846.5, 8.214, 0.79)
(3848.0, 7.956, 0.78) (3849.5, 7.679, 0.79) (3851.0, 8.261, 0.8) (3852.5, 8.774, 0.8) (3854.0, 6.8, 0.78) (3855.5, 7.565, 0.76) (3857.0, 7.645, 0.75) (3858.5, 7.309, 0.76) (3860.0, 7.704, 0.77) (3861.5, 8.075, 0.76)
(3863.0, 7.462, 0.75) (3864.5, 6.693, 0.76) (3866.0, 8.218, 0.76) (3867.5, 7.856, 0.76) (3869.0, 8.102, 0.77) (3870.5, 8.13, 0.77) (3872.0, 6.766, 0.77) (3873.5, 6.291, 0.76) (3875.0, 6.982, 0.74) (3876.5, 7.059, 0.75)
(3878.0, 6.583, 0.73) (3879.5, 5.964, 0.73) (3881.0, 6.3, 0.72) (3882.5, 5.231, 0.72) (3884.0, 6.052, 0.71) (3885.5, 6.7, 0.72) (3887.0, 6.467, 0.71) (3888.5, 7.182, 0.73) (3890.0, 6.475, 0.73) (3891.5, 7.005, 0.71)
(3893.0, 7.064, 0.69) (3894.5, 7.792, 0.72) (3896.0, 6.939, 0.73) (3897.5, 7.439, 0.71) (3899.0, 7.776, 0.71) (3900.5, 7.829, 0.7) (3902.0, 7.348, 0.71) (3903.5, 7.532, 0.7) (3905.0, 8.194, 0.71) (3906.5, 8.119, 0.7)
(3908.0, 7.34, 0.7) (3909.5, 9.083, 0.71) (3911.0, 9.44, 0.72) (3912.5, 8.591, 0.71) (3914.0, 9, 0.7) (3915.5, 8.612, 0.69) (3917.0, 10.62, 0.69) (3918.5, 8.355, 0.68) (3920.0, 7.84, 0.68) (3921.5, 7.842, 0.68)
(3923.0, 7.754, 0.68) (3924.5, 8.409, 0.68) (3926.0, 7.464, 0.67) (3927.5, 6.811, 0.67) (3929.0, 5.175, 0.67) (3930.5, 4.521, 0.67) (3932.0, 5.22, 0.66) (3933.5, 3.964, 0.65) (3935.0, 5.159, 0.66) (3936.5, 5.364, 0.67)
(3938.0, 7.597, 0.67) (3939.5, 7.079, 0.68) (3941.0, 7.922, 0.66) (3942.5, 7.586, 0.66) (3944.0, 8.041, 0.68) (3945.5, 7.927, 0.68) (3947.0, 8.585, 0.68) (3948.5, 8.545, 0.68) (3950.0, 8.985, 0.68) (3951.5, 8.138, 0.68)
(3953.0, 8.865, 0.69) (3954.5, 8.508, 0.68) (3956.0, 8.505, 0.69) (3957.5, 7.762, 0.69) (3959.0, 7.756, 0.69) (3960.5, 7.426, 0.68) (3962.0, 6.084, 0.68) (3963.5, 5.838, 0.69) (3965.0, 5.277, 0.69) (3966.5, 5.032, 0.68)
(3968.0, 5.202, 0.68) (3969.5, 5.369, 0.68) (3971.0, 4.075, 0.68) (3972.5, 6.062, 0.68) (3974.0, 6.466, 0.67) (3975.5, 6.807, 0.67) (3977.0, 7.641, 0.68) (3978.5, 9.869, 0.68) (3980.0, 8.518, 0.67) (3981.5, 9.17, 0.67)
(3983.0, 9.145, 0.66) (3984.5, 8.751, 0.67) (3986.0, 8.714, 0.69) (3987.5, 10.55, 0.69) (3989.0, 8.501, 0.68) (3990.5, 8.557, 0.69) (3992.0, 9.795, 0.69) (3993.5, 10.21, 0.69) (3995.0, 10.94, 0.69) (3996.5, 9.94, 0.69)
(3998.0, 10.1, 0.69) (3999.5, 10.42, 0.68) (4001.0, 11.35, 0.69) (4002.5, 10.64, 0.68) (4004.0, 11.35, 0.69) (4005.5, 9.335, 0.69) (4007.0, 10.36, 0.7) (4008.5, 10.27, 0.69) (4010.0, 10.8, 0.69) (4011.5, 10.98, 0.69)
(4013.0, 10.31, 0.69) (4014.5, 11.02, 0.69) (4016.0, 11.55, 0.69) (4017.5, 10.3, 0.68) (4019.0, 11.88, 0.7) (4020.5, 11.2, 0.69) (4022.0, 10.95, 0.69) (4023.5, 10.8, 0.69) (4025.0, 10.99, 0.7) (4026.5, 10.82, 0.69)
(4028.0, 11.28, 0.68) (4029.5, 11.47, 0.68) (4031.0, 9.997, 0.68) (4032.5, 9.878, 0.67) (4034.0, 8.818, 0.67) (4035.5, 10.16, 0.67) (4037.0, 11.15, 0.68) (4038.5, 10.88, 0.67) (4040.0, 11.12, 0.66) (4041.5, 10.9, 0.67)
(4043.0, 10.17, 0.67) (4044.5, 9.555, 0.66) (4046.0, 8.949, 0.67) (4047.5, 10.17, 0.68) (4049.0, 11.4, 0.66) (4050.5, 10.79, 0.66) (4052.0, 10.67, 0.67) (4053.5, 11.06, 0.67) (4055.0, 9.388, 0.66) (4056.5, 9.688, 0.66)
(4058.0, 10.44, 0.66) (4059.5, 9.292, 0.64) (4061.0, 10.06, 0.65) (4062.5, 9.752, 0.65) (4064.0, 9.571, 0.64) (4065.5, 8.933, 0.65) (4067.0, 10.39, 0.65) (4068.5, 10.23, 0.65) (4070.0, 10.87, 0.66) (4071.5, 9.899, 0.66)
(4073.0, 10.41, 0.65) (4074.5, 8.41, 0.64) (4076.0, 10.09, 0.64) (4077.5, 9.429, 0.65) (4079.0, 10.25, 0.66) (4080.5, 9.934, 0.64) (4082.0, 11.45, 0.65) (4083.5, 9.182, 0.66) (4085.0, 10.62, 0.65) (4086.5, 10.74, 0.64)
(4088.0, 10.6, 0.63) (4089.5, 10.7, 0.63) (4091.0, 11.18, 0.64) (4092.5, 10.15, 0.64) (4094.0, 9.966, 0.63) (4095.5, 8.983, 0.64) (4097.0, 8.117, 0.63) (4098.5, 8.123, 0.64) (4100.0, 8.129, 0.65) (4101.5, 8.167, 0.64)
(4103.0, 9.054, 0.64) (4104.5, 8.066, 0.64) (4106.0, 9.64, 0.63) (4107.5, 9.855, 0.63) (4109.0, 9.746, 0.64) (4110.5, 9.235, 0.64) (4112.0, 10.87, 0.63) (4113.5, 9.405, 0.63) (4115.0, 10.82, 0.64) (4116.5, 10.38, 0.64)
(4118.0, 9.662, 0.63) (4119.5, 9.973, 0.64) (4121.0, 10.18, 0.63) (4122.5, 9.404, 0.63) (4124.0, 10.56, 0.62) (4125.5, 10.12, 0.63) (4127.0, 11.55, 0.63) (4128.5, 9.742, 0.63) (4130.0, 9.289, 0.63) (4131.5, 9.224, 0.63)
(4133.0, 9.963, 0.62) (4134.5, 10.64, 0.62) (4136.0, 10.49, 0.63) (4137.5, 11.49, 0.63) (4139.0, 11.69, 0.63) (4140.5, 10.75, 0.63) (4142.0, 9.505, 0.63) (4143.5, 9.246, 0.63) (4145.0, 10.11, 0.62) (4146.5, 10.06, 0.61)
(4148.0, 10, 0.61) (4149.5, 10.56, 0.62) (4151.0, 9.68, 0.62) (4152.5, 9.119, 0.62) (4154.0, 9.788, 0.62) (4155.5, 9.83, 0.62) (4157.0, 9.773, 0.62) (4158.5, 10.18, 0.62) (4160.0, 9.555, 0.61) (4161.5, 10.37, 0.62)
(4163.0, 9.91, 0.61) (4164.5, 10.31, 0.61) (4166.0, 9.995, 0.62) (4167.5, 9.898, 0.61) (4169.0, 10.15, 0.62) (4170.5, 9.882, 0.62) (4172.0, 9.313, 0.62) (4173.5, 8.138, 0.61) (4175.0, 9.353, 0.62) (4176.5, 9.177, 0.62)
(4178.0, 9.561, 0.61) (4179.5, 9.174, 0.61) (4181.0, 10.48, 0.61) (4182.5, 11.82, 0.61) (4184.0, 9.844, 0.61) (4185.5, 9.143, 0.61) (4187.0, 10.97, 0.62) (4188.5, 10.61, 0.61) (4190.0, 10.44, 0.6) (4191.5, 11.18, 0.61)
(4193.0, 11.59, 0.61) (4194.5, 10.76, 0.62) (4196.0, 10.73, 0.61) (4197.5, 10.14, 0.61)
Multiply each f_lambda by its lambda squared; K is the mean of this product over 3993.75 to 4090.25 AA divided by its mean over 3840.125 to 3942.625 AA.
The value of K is 1.54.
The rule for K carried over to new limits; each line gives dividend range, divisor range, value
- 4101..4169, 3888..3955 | 1.46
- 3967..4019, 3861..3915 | 1.32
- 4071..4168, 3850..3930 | 1.48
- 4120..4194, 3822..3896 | 1.70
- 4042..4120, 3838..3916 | 1.48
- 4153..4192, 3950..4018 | 1.25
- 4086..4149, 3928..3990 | 1.48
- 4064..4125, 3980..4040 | 0.99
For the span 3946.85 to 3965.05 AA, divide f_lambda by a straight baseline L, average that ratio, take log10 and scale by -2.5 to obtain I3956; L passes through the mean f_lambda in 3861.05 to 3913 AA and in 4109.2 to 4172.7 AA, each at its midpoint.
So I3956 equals 0.04 mag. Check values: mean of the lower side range 7.31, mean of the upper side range 10.1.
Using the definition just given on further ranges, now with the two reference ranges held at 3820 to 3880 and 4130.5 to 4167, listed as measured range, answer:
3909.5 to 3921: -0.17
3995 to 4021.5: -0.24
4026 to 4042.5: -0.19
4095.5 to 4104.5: 0.15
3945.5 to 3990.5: 0.08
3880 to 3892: 0.14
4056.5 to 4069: -0.07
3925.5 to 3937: 0.39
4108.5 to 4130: -0.03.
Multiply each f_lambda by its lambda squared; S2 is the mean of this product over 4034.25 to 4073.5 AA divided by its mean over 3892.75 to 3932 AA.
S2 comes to 1.41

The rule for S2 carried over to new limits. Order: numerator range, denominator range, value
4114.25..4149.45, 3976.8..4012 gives 1.11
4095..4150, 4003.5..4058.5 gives 0.97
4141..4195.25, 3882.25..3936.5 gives 1.56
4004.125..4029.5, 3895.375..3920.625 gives 1.39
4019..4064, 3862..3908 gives 1.58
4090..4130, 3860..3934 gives 1.47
